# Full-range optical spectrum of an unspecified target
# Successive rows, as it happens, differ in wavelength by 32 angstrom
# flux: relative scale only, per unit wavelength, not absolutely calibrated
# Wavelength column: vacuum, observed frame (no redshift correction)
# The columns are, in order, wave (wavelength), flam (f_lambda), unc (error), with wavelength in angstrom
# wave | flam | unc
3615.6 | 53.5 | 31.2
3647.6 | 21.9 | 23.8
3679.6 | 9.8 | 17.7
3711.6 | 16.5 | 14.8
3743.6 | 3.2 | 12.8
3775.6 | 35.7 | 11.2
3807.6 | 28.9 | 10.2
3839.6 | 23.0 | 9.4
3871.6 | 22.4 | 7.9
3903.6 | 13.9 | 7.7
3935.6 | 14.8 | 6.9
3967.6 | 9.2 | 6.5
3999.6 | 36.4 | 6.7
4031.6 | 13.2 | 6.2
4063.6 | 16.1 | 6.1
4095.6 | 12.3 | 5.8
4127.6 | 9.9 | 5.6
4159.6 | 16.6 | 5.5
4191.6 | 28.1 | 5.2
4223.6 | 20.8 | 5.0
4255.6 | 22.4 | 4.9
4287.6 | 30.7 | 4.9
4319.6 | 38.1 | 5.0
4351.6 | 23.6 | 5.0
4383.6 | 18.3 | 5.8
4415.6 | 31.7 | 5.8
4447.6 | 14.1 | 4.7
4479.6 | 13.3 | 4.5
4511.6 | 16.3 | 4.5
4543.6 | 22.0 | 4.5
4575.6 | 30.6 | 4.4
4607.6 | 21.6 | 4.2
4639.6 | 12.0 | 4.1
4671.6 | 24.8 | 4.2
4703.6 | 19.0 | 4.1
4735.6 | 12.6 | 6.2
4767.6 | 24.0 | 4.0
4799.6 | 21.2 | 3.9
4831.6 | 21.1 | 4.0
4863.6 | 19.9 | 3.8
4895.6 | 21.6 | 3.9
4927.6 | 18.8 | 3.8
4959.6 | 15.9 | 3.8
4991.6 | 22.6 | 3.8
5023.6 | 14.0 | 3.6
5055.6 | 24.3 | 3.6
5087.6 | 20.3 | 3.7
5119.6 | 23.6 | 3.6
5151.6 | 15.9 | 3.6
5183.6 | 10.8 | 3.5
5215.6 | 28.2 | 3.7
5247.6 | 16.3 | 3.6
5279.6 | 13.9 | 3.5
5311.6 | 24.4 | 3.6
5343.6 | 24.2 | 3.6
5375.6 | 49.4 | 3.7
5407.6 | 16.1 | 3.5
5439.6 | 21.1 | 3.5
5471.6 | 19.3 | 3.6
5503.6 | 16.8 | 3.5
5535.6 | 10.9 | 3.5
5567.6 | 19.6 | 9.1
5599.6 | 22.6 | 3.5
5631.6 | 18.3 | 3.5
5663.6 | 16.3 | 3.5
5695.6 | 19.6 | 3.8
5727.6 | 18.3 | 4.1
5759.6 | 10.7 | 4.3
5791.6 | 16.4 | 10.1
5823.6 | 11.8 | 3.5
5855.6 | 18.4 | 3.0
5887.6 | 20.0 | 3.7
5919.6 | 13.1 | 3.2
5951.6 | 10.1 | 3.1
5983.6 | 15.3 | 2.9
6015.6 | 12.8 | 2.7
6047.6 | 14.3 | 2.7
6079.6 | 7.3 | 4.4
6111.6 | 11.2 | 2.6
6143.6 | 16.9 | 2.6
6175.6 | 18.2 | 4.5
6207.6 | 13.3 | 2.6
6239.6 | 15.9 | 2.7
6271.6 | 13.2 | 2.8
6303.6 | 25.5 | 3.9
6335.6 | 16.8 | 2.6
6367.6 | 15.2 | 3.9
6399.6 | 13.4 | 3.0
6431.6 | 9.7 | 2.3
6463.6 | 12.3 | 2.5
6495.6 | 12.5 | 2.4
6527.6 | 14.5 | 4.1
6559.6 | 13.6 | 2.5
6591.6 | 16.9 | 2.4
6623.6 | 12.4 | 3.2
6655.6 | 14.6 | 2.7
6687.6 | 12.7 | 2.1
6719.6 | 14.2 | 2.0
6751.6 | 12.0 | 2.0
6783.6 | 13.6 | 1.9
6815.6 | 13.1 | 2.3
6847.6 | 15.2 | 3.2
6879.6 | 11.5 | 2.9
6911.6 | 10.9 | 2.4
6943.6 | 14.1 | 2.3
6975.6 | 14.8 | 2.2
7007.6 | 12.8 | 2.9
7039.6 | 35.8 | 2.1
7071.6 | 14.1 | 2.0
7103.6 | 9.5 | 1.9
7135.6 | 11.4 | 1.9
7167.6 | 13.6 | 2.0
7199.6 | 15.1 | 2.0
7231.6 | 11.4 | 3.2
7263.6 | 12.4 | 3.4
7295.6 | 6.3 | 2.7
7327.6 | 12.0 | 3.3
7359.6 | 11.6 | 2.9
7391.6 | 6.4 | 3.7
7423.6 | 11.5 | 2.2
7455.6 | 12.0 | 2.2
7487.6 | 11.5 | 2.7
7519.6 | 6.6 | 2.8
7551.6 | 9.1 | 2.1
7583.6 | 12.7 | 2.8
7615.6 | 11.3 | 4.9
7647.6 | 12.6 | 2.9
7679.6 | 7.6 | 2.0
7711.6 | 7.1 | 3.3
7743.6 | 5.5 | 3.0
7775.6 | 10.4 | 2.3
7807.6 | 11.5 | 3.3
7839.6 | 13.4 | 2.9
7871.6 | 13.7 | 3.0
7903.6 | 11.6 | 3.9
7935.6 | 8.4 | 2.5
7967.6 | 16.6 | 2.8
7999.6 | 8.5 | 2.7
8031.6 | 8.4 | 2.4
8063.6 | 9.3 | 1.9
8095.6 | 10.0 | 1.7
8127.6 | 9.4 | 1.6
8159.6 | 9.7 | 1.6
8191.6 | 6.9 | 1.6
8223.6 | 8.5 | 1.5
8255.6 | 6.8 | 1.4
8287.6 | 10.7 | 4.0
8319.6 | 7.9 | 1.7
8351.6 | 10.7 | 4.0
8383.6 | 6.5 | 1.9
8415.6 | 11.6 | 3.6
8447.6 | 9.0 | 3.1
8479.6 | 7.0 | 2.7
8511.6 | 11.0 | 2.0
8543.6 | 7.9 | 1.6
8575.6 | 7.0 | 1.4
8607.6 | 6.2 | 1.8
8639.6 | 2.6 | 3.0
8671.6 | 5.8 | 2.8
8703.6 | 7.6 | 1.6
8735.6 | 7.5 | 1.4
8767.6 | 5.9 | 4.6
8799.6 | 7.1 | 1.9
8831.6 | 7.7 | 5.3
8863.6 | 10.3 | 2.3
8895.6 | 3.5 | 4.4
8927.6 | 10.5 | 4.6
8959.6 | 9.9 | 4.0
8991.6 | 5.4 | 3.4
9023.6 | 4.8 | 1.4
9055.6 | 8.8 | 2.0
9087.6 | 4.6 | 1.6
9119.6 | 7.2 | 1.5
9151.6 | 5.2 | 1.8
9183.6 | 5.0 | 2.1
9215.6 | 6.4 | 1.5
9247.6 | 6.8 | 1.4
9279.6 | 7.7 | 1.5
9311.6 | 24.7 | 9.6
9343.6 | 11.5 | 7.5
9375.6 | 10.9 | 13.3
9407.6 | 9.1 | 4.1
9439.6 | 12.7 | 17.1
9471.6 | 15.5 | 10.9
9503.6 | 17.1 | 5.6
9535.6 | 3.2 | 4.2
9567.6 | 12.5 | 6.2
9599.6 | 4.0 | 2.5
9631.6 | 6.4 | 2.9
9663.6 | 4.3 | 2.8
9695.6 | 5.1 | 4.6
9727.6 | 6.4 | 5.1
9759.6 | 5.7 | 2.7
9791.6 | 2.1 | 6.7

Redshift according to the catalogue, 0.07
